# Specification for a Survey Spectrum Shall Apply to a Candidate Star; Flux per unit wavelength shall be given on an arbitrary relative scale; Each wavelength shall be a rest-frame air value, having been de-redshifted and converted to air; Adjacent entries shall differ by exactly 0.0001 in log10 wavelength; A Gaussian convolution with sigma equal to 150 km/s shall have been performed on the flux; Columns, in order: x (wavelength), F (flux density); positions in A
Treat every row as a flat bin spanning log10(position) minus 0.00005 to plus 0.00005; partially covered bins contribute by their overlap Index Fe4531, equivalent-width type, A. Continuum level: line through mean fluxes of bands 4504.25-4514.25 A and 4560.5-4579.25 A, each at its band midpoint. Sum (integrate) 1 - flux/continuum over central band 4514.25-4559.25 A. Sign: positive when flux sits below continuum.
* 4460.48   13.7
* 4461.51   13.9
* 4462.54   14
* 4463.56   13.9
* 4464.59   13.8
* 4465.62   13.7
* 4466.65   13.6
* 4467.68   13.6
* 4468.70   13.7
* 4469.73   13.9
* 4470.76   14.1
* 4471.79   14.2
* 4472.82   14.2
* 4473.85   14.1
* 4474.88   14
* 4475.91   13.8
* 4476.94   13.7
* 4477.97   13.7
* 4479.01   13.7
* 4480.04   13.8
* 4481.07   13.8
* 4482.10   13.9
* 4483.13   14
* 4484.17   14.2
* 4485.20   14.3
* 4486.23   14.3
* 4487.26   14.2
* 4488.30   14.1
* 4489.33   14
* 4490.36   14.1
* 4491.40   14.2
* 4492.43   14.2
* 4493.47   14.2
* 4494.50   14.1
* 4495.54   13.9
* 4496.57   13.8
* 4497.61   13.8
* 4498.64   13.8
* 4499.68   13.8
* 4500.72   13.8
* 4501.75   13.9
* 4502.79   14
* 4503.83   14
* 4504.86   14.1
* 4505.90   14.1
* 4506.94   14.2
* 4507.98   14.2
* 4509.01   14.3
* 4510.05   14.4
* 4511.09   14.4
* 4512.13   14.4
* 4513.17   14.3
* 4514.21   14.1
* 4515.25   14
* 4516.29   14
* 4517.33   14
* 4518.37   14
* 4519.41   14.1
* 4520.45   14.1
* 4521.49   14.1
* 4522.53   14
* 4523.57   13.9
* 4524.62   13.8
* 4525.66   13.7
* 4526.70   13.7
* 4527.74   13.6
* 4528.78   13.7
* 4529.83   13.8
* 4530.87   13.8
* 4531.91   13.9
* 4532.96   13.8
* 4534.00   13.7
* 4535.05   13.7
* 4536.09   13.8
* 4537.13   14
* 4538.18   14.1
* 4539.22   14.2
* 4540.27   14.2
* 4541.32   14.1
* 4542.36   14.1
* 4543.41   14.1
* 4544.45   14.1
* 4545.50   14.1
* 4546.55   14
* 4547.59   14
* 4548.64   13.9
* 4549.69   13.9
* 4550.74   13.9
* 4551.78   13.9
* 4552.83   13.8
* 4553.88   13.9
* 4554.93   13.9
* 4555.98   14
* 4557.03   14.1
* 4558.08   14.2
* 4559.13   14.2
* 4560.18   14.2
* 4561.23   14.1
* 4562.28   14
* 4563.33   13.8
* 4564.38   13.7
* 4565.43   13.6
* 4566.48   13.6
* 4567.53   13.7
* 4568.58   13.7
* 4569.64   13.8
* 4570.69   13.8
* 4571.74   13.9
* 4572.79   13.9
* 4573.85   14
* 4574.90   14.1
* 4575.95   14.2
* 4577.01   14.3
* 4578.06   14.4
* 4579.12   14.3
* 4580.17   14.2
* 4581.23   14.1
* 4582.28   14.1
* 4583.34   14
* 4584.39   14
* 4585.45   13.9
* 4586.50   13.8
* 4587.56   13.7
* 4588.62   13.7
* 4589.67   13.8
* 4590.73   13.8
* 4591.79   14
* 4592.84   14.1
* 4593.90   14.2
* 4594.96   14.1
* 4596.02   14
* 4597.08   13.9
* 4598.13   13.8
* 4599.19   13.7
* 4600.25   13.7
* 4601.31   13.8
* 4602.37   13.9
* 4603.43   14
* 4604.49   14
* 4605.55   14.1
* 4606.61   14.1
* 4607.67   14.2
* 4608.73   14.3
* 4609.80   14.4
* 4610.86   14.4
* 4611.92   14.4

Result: 0.5 A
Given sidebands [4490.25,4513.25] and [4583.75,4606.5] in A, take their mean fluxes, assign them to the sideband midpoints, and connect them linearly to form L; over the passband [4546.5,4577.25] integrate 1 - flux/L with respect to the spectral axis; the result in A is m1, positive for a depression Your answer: 0.1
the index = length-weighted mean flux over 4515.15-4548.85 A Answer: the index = 13.9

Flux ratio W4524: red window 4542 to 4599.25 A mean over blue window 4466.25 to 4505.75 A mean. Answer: 1.00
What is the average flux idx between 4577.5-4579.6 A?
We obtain 14.3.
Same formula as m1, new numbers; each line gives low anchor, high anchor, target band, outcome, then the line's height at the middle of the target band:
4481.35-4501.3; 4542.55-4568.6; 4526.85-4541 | 0.11 A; 14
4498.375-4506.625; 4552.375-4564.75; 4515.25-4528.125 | 0.03 A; 14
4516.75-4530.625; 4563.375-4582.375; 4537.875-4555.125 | -0.11 A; 13.9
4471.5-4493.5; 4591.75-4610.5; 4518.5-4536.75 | 0.24 A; 14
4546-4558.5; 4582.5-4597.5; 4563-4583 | -0.03 A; 13.9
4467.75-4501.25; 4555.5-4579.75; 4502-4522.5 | -0.23 A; 14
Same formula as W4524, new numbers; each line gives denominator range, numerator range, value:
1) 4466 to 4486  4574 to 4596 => 1.01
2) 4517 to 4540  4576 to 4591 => 1.01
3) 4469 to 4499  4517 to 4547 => 1.00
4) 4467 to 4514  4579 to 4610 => 1.00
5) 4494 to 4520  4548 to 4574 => 0.99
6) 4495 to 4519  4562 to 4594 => 0.99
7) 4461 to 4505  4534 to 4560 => 1.00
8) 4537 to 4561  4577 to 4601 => 1.00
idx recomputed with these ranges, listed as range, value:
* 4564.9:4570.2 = 13.7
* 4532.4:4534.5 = 13.7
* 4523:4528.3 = 13.7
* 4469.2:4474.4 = 14.1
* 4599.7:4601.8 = 13.7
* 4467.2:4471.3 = 13.9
